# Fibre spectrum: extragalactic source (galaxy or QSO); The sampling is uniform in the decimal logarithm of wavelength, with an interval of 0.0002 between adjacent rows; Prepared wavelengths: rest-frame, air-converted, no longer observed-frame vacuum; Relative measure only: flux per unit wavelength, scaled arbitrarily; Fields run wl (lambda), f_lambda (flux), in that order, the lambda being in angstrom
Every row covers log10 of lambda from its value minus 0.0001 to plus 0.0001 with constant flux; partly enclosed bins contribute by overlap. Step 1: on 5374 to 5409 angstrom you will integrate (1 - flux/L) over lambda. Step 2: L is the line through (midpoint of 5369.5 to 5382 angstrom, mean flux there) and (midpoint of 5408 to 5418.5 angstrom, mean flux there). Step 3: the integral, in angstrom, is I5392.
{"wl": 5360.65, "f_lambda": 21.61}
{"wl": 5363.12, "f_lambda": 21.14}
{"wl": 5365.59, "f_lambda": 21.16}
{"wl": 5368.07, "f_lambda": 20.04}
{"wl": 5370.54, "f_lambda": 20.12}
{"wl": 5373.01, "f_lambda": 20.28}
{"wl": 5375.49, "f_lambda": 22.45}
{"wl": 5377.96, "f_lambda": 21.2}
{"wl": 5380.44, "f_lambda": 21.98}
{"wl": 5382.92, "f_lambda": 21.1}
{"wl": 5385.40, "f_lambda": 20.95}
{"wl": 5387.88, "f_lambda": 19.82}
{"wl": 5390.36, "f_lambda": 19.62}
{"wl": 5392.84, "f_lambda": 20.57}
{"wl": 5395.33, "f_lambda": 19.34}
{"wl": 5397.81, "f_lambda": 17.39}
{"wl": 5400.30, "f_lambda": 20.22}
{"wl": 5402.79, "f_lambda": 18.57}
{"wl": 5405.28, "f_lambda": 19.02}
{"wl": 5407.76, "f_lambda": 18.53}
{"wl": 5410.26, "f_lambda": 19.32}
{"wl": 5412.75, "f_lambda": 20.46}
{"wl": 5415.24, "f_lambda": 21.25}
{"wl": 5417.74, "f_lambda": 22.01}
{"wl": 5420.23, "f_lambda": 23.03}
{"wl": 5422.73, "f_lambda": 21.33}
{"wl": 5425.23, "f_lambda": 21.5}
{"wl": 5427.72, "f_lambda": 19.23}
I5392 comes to 1.4 angstrom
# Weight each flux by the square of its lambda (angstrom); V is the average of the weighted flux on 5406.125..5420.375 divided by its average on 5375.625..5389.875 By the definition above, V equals 0.99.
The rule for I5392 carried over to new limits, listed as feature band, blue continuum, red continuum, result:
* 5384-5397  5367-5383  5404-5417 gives 0.3 angstrom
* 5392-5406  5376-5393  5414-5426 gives 1.4 angstrom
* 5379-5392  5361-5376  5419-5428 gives 0.2 angstrom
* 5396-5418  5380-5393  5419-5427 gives 1.8 angstrom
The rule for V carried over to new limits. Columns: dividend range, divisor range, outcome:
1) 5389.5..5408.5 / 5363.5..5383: 0.92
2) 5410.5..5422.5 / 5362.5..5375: 1.06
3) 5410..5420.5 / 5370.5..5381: 1.01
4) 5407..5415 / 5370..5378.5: 0.95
